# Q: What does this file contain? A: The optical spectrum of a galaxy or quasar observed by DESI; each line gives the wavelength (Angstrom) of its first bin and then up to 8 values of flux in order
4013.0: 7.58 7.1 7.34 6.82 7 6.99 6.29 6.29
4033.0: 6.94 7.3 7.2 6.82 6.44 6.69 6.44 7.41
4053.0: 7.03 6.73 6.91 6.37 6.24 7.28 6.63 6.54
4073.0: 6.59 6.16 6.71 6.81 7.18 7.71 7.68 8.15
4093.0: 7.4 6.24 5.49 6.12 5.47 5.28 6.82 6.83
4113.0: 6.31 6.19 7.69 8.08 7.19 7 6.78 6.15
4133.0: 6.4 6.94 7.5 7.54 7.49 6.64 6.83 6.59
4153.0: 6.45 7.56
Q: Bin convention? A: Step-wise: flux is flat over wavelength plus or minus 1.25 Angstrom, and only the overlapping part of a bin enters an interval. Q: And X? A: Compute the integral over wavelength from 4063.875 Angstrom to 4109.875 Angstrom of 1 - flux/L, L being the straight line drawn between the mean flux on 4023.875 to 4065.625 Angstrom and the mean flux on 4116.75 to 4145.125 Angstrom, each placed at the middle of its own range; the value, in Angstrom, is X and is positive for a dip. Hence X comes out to 1.8 Angstrom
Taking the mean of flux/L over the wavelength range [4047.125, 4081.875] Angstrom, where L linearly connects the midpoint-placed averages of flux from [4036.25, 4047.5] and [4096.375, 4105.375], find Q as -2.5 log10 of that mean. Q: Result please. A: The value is -0.06 mag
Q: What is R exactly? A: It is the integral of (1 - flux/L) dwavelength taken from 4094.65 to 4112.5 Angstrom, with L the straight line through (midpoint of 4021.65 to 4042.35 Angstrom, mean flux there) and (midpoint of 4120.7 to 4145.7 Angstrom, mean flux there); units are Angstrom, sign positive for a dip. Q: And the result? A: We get 2.4 Angstrom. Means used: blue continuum 6.84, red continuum 7.02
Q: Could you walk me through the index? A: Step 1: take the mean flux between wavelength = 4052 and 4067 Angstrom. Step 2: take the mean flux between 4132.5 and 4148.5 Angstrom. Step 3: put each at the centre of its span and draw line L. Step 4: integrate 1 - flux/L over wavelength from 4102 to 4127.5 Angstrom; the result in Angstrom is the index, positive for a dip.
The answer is 1.0 Angstrom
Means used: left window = 6.75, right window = 7.09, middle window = 6.7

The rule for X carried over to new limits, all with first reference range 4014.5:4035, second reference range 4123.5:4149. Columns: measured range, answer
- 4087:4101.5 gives 0.1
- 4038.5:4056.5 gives 0.2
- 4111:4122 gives -0.2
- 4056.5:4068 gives 0.3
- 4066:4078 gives 0.6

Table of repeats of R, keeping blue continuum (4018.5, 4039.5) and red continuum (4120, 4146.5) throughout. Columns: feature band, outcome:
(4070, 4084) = 0.6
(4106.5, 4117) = 0.7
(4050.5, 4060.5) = 0.0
